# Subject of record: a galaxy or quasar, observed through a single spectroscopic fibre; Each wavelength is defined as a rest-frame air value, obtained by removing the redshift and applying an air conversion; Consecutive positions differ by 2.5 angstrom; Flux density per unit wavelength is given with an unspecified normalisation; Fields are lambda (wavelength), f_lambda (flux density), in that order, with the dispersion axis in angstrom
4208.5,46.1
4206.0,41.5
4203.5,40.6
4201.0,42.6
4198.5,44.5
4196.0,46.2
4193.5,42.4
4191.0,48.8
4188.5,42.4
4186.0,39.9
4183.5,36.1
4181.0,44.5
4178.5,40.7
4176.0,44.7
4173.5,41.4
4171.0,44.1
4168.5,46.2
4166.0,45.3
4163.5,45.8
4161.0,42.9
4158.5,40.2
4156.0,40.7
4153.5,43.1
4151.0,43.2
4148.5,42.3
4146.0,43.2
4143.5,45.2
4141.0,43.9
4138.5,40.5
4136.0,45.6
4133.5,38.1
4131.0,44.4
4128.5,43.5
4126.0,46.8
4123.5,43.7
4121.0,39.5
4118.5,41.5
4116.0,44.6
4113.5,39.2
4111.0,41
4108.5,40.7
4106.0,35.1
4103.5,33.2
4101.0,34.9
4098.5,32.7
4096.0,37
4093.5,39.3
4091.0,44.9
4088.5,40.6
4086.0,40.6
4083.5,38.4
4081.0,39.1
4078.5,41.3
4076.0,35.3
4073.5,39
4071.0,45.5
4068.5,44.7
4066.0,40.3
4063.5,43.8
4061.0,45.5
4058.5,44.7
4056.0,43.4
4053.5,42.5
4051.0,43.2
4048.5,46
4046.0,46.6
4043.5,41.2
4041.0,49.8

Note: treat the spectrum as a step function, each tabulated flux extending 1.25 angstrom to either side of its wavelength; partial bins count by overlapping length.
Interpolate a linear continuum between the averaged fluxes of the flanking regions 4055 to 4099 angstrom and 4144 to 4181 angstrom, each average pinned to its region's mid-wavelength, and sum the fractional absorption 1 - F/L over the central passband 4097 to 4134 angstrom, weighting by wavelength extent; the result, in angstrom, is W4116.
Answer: 1.84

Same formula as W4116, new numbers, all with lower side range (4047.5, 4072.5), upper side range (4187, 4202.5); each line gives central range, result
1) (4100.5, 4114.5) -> 2.10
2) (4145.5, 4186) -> 1.44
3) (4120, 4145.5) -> 0.57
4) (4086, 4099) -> 1.35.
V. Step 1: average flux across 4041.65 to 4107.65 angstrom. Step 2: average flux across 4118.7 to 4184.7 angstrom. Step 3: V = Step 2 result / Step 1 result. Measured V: 1.05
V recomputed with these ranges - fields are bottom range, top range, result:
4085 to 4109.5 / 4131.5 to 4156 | 1.13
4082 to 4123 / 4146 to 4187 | 1.09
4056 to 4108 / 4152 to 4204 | 1.08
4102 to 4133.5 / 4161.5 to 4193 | 1.06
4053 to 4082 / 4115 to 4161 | 1.02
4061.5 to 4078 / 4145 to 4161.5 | 1.01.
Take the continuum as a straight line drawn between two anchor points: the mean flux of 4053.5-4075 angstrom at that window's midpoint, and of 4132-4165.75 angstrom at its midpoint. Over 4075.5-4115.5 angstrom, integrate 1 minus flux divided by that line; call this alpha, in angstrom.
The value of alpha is 4.2 angstrom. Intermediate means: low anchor 43.2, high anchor 42.8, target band 38.5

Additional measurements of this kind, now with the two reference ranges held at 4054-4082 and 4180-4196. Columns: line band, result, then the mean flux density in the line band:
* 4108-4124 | 0.3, 41.4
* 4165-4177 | -0.5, 44.3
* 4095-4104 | 1.7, 34.5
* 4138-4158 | -0.1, 42.8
